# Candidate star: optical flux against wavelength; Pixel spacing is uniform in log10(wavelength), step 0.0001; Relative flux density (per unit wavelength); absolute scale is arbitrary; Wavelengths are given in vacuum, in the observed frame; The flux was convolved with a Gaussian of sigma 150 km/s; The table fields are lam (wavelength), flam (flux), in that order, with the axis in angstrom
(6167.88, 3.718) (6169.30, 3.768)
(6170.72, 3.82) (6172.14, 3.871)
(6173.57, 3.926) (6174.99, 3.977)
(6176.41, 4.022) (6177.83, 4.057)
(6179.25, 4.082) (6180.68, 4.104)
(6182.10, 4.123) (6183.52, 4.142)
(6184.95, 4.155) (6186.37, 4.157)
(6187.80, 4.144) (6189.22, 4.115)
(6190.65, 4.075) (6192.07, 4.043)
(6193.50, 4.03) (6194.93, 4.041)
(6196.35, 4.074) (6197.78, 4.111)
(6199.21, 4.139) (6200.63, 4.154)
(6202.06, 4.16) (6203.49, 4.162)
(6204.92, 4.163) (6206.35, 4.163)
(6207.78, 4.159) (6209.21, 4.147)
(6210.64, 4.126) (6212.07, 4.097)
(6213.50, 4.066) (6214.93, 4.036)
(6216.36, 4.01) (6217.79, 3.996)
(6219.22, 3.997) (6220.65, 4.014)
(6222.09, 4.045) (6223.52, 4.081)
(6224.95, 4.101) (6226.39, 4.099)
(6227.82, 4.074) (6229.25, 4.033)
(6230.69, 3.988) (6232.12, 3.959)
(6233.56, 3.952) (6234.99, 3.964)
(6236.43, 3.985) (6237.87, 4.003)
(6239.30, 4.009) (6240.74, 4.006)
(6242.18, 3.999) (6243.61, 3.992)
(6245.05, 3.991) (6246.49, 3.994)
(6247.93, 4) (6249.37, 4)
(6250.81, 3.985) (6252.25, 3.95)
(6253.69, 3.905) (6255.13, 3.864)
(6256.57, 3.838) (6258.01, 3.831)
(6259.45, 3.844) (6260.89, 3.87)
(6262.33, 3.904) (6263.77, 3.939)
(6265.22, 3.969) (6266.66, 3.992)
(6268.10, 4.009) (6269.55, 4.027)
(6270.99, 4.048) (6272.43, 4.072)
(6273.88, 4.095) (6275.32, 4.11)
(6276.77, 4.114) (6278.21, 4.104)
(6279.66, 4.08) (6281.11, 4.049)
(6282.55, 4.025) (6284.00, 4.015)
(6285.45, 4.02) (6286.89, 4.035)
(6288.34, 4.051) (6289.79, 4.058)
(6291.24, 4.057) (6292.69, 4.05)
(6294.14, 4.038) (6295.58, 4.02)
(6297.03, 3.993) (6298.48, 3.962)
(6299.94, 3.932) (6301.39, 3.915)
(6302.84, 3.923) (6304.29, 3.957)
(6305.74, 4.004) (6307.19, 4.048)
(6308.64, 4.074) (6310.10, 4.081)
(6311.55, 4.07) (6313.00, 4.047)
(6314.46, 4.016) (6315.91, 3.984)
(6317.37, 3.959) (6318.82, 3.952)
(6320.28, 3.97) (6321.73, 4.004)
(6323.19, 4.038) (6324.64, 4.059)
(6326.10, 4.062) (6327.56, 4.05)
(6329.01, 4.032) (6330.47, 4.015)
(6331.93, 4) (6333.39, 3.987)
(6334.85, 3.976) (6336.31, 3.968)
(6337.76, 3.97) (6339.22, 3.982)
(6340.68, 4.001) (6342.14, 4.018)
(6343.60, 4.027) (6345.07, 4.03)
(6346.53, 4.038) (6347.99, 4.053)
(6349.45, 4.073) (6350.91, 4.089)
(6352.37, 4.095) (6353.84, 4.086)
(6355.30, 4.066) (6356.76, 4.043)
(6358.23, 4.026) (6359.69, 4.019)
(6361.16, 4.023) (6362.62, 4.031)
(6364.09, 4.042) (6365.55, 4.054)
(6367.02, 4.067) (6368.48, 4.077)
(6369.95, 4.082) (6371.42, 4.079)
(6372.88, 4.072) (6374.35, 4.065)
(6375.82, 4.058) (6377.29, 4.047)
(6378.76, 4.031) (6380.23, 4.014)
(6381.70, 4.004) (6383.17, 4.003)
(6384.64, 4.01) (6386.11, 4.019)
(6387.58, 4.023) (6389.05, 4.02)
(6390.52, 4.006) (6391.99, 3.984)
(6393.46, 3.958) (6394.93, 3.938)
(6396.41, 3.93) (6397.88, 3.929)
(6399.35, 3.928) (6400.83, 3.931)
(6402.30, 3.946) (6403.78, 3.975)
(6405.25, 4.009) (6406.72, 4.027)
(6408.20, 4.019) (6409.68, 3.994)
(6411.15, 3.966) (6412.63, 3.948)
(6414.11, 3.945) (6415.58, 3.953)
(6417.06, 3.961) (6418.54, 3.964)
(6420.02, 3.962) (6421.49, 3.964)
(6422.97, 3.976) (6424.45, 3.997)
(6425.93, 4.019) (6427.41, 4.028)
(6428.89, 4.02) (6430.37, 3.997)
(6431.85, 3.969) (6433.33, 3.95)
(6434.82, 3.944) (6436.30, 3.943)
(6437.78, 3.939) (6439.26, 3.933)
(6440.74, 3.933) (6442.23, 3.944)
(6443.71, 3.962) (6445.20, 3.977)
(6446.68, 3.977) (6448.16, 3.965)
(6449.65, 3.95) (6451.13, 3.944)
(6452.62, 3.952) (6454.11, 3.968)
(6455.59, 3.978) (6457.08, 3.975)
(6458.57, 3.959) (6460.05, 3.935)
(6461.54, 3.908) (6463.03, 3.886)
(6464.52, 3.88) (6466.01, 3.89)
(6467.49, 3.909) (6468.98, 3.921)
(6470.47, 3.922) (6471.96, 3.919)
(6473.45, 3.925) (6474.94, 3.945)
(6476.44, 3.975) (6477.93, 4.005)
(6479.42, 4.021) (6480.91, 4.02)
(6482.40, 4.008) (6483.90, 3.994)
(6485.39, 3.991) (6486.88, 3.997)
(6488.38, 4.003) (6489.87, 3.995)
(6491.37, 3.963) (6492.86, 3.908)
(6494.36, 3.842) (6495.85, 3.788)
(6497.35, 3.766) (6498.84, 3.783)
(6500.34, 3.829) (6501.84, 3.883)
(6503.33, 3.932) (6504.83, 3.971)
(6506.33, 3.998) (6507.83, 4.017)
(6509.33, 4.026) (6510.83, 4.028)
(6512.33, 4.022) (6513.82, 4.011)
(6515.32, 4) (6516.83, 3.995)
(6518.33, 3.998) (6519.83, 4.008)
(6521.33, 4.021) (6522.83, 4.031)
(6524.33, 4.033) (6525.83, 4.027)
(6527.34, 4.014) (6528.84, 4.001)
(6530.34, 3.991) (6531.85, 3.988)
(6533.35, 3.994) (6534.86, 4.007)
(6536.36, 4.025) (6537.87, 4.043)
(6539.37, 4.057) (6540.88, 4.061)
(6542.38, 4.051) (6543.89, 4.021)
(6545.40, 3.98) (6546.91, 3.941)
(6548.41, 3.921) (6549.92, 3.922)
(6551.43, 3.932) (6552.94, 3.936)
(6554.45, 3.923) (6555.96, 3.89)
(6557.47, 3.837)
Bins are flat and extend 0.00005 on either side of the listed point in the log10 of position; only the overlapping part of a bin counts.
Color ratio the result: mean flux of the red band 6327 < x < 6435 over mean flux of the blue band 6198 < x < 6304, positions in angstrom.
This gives 1.00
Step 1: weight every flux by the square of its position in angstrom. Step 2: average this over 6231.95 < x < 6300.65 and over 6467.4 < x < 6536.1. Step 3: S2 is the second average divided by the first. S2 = 1.07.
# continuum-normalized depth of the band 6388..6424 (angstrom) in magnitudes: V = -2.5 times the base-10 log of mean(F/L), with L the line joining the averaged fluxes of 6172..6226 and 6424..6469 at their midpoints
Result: 0.001 mag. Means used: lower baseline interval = 4.08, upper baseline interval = 3.95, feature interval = 3.97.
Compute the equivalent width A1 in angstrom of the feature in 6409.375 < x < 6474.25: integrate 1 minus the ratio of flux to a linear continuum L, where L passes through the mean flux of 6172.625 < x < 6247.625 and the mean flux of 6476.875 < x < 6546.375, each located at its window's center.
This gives 0.8 angstrom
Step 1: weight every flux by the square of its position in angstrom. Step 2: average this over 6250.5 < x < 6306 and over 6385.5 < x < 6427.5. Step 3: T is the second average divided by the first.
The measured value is 1.04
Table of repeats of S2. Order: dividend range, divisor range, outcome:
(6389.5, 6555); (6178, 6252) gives 1.06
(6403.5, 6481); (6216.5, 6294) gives 1.05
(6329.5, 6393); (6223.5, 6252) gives 1.05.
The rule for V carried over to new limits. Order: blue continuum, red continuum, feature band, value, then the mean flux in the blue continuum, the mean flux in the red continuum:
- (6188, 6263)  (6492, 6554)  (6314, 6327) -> 0.00 mag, 4.03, 3.97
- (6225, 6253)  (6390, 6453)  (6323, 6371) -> -0.02 mag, 4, 3.97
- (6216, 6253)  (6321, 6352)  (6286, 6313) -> 0.00 mag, 4.01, 4.02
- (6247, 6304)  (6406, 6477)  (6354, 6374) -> -0.02 mag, 3.99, 3.96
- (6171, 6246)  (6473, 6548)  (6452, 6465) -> 0.01 mag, 4.06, 3.98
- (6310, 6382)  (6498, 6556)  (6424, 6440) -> 0.01 mag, 4.03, 3.98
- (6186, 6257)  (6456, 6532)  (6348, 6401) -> -0.01 mag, 4.04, 3.96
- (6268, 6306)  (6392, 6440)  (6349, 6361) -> -0.02 mag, 4.03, 3.97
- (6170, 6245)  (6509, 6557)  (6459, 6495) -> 0.02 mag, 4.06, 4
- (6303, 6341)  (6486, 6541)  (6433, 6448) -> 0.01 mag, 4.01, 3.97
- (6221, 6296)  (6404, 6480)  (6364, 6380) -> -0.02 mag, 4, 3.96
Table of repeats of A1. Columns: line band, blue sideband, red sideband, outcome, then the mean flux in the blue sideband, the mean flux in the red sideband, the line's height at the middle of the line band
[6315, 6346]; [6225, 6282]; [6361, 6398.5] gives 0.0 angstrom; 3.99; 4.02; 4.01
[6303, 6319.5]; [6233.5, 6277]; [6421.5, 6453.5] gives -0.2 angstrom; 3.97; 3.97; 3.97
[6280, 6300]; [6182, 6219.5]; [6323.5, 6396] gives 0.2 angstrom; 4.1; 4.03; 4.06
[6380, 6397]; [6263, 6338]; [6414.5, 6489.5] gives 0.0 angstrom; 4.02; 3.96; 3.99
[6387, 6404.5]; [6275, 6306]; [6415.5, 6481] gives 0.1 angstrom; 4.02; 3.96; 3.98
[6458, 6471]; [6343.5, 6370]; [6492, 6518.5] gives 0.2 angstrom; 4.05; 3.93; 3.97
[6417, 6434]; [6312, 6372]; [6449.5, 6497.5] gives 0.0 angstrom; 4.03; 3.94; 3.97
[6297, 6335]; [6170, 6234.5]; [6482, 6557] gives 0.3 angstrom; 4.07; 3.97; 4.03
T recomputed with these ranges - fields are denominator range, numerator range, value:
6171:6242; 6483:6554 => 1.08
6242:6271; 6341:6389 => 1.06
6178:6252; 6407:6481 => 1.05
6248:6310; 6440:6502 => 1.05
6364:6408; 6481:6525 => 1.02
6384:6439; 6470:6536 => 1.03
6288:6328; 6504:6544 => 1.07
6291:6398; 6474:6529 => 1.04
